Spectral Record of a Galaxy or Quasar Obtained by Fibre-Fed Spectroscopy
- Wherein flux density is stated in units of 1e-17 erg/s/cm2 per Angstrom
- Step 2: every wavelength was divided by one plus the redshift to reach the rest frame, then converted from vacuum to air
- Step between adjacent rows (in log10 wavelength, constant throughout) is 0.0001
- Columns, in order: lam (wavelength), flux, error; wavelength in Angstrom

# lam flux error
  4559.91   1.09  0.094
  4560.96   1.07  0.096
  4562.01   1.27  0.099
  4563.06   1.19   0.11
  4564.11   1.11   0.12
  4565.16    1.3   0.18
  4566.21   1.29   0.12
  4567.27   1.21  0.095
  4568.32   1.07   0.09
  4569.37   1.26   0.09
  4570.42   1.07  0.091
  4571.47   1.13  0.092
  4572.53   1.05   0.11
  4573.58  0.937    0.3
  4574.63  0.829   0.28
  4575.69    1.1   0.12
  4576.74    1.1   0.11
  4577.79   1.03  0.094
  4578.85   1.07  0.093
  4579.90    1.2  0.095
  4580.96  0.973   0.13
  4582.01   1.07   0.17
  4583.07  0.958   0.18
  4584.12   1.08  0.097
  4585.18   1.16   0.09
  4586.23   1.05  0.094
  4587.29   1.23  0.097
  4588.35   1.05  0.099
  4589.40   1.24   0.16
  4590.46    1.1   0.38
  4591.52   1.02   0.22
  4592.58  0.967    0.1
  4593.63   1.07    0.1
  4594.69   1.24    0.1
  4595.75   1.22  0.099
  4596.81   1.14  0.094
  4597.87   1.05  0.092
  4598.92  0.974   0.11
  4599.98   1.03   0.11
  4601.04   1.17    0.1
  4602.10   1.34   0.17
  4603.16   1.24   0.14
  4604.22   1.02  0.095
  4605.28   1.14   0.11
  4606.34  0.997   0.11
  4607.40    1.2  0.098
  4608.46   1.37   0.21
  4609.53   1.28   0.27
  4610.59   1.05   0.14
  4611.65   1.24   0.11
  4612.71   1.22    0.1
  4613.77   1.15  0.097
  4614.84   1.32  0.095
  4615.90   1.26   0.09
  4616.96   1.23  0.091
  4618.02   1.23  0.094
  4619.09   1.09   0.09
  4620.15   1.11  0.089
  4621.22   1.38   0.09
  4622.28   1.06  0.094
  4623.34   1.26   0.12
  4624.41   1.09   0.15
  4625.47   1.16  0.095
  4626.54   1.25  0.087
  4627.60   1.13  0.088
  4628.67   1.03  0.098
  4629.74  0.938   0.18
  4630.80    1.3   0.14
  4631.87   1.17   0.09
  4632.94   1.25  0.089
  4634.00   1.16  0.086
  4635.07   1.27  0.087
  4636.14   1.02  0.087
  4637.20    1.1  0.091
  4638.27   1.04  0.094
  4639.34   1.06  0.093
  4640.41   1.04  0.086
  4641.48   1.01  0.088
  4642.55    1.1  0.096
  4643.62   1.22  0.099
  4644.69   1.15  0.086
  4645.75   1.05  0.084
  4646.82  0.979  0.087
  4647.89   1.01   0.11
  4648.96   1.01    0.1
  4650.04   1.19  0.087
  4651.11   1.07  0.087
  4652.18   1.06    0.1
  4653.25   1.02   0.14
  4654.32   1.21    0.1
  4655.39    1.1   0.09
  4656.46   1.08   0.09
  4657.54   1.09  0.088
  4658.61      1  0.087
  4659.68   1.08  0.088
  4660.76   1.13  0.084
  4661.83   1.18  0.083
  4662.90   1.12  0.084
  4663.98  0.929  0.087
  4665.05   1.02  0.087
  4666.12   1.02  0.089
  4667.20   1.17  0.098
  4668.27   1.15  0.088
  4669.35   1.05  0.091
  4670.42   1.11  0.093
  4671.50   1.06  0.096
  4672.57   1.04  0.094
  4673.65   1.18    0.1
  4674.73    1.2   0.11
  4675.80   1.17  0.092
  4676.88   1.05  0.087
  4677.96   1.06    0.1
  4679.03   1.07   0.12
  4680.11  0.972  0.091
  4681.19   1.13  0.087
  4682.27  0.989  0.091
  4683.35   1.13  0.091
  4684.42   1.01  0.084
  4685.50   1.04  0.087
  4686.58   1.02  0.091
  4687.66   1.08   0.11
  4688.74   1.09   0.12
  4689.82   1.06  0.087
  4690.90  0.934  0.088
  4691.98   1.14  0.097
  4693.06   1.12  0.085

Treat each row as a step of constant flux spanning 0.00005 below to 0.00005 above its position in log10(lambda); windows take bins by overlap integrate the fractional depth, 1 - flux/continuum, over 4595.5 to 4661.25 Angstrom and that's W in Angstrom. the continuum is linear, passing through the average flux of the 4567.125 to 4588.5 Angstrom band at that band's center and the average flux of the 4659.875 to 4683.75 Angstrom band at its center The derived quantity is -3.2 Angstrom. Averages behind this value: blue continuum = 1.08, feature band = 1.13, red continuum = 1.09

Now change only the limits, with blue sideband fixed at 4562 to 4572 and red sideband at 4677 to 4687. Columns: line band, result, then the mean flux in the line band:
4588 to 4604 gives 0.4 Angstrom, 1.12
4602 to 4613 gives -0.5 Angstrom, 1.18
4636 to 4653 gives 0.4 Angstrom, 1.07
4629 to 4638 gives -0.3 Angstrom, 1.15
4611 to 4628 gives -1.1 Angstrom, 1.2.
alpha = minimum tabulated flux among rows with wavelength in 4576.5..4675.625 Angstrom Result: 0.929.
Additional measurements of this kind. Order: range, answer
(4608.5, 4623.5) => 1.05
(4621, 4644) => 0.938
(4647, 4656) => 1.01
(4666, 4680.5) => 0.972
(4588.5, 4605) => 0.967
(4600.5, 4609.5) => 0.997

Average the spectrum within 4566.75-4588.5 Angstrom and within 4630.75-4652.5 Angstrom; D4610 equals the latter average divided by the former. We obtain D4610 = 1.0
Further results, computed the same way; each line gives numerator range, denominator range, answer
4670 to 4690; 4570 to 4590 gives 1.01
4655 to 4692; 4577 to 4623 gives 0.94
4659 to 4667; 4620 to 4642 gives 0.94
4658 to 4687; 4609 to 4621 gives 0.90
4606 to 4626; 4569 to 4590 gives 1.11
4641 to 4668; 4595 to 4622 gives 0.92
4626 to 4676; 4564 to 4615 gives 0.98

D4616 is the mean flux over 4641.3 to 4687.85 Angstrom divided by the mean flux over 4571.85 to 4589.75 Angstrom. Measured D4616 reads 1.01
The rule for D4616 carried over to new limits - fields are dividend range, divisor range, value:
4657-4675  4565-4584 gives 1.00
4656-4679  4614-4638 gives 0.93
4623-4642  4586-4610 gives 0.99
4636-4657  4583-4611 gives 0.95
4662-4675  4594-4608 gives 0.96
